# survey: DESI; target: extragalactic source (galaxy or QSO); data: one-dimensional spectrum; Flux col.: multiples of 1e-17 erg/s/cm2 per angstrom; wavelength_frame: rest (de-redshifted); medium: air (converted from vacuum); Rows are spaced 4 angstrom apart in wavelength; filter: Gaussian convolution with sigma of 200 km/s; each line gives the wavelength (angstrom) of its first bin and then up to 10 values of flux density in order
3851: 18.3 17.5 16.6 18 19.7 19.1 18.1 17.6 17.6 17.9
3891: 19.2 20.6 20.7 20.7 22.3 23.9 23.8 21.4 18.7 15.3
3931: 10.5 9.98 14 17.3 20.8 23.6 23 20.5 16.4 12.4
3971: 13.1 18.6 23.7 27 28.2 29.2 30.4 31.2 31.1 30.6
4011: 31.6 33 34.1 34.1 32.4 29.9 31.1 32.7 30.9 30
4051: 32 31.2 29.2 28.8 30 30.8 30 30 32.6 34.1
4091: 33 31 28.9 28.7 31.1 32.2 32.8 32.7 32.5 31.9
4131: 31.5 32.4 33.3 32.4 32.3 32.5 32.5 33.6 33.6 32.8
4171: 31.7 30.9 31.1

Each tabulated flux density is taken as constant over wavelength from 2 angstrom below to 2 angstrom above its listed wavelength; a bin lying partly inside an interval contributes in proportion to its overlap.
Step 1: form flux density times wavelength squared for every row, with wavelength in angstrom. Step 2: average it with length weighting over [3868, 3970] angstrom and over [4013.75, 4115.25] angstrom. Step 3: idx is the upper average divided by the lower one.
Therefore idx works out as 1.81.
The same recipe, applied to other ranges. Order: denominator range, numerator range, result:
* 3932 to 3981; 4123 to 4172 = 2.03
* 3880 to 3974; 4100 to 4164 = 1.94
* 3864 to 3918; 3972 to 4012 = 1.45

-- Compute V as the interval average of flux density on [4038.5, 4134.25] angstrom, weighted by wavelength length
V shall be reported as 31.2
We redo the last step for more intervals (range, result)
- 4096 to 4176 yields 32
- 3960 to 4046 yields 27.6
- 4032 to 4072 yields 30.6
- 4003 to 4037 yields 32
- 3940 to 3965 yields 20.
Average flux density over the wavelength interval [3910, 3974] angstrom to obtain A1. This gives 17.7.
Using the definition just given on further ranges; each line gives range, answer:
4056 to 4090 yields 30.8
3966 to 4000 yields 23.9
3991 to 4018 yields 31.3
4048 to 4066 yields 30.3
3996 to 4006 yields 31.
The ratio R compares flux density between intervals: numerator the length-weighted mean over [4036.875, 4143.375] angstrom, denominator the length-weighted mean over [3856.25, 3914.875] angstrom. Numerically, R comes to 1.60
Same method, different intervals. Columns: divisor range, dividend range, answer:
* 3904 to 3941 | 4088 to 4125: 1.77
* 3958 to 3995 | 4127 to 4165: 1.52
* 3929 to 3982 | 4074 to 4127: 1.81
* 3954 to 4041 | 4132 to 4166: 1.21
